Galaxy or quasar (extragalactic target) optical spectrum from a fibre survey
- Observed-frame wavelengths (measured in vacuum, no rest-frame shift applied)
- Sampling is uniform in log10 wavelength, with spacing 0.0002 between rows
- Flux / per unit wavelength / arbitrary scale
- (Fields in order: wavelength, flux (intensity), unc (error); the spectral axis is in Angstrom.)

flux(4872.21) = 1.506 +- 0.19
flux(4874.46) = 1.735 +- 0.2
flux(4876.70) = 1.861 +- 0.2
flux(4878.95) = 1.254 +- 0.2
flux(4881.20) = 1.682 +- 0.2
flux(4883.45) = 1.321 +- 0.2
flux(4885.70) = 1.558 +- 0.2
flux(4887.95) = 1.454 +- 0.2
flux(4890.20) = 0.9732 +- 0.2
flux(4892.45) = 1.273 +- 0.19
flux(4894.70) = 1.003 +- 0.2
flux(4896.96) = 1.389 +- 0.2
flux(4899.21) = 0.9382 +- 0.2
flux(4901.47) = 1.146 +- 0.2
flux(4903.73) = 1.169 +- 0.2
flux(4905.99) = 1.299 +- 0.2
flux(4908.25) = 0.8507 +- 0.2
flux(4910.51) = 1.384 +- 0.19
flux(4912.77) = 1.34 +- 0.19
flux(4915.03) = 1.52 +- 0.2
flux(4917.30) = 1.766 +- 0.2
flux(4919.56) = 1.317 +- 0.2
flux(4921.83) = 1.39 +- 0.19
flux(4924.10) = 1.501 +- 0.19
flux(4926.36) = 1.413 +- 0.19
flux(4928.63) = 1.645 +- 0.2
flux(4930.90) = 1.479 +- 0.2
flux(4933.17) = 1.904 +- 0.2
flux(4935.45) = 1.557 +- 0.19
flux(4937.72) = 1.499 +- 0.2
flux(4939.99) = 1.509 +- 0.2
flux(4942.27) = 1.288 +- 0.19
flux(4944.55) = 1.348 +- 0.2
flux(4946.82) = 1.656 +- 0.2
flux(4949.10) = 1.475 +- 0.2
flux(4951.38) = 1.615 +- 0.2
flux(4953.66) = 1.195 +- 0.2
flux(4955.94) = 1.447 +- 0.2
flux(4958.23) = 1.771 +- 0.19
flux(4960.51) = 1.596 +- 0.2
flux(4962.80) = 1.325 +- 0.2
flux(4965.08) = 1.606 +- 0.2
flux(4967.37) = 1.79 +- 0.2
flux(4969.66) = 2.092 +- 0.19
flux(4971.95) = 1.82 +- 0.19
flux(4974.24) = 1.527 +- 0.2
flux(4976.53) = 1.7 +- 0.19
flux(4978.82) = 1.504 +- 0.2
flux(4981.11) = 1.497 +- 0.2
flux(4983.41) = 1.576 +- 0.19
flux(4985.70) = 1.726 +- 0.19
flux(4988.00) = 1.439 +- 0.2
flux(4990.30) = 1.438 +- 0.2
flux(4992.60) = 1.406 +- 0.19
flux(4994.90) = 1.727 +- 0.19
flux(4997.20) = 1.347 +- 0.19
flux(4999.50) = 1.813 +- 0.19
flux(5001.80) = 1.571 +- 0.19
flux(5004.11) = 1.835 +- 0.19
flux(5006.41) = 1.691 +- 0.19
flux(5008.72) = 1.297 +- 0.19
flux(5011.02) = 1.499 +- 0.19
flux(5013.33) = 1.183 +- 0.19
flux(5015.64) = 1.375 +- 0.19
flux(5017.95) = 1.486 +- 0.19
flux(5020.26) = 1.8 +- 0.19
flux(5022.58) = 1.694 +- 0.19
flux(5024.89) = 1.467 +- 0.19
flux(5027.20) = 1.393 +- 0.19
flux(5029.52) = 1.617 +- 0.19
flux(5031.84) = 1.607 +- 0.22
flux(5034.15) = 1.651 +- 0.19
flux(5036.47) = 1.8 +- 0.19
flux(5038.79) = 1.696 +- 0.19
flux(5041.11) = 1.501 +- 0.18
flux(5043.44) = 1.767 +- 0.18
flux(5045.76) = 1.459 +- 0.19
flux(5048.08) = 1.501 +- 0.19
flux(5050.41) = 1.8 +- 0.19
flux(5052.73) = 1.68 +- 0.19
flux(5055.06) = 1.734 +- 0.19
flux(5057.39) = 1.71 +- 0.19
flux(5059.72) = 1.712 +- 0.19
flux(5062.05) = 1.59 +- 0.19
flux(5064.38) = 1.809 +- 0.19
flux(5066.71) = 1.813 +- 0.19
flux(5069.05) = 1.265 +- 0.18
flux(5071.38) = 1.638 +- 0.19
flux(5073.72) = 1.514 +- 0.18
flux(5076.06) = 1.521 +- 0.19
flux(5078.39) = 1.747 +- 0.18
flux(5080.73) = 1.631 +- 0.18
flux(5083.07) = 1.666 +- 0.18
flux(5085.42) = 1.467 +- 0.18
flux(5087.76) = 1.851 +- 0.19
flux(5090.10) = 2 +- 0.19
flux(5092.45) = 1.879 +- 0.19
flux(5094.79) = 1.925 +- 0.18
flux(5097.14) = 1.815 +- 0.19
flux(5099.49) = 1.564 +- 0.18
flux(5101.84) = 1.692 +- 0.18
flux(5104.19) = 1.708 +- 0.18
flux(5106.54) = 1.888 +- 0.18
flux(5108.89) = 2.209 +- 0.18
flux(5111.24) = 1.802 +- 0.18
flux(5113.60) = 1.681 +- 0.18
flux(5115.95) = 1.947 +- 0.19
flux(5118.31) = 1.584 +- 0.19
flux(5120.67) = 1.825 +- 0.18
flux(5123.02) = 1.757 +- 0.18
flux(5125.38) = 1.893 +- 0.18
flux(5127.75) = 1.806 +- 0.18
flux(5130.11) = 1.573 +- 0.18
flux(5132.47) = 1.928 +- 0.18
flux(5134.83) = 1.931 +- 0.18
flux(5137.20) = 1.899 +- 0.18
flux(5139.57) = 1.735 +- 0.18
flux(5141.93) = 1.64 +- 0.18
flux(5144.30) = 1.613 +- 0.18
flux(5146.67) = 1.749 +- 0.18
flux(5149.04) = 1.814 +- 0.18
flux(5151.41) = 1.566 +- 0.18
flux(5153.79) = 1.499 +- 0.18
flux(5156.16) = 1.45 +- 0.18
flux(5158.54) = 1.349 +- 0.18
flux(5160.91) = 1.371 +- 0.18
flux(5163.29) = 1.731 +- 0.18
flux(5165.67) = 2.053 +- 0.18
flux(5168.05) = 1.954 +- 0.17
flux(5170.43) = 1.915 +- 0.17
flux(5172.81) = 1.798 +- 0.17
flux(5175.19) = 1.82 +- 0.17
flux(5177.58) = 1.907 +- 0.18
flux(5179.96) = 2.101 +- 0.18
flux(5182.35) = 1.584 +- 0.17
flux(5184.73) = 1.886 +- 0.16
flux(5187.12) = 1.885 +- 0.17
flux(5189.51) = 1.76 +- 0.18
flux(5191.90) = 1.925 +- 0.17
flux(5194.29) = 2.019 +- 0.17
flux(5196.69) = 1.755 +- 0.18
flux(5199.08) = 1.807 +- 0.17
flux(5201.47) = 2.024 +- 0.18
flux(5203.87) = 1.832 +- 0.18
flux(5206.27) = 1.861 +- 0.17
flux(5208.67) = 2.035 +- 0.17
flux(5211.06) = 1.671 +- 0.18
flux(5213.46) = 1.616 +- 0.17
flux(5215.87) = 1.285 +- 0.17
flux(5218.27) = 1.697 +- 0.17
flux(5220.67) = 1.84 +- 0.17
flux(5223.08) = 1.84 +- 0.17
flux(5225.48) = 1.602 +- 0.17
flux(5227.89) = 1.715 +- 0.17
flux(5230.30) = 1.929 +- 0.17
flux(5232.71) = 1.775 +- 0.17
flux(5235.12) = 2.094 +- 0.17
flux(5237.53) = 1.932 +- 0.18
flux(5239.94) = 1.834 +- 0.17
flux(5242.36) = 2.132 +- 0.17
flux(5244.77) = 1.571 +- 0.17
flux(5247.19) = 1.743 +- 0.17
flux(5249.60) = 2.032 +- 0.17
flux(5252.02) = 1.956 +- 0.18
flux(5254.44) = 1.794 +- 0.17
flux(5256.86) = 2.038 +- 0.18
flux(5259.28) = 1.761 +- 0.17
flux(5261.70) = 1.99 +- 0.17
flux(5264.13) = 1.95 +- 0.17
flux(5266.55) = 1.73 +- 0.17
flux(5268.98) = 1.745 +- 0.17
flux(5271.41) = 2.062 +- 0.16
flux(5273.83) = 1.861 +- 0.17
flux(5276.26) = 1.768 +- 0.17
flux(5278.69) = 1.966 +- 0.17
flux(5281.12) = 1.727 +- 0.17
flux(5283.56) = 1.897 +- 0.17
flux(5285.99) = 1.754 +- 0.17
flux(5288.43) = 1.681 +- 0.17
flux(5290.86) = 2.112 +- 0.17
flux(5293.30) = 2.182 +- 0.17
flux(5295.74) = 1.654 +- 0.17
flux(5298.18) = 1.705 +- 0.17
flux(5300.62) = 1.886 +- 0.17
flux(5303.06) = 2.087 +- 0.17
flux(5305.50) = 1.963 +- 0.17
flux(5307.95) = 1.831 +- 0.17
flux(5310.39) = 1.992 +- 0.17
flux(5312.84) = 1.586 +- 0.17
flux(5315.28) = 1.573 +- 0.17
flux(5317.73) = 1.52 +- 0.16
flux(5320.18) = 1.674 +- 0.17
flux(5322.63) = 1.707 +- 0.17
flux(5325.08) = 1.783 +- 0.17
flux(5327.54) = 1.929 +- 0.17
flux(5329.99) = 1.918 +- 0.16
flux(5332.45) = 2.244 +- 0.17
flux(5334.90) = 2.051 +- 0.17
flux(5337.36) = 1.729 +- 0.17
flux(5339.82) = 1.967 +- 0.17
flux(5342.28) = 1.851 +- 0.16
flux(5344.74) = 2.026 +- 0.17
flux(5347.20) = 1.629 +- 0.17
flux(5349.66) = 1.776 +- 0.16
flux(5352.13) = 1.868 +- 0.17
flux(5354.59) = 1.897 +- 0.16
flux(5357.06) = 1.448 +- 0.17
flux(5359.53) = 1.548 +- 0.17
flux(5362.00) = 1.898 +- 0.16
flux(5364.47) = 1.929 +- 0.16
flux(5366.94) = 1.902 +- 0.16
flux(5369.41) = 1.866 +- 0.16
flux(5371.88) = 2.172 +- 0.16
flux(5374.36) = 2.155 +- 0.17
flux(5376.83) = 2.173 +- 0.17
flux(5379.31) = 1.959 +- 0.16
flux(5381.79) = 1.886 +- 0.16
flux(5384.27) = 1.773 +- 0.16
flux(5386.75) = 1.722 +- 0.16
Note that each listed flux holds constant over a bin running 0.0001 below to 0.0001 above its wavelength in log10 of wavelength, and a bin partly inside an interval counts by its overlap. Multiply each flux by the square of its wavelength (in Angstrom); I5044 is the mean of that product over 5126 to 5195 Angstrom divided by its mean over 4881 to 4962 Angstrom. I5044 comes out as 1.4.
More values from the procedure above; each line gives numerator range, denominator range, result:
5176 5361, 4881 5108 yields 1.31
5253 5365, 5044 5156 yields 1.16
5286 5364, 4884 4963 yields 1.53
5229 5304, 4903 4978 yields 1.41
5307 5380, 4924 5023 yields 1.37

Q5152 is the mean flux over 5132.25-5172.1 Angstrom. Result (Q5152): 1.71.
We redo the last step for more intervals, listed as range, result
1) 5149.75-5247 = 1.79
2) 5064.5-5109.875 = 1.73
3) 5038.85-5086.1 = 1.63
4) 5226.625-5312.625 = 1.88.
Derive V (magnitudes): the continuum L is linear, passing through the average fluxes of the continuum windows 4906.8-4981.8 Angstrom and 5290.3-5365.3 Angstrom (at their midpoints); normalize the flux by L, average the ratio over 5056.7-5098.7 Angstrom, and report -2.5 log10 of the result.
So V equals -0.04 mag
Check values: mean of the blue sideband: 1.52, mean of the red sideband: 1.83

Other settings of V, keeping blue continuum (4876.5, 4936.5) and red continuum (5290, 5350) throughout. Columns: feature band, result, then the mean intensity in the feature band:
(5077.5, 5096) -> -0.12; 1.77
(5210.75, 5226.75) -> 0.06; 1.65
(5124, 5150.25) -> -0.09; 1.78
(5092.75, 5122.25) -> -0.12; 1.81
